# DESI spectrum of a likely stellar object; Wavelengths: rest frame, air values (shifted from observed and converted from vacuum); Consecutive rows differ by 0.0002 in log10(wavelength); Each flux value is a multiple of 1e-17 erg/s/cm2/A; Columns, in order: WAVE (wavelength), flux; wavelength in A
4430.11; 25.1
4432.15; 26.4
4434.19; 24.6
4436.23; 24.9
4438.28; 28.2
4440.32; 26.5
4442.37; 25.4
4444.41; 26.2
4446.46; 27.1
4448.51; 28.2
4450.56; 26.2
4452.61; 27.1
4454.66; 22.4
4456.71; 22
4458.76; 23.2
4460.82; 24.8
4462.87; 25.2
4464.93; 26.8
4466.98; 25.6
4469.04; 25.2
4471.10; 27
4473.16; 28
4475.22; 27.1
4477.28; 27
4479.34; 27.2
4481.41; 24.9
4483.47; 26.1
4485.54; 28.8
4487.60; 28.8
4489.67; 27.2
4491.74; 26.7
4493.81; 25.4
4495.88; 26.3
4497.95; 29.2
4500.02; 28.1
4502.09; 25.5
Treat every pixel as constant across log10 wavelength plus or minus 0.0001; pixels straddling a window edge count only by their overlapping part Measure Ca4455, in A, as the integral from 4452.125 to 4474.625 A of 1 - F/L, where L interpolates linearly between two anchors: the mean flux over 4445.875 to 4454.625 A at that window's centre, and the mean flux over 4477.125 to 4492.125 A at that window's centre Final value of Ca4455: 1.34 A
